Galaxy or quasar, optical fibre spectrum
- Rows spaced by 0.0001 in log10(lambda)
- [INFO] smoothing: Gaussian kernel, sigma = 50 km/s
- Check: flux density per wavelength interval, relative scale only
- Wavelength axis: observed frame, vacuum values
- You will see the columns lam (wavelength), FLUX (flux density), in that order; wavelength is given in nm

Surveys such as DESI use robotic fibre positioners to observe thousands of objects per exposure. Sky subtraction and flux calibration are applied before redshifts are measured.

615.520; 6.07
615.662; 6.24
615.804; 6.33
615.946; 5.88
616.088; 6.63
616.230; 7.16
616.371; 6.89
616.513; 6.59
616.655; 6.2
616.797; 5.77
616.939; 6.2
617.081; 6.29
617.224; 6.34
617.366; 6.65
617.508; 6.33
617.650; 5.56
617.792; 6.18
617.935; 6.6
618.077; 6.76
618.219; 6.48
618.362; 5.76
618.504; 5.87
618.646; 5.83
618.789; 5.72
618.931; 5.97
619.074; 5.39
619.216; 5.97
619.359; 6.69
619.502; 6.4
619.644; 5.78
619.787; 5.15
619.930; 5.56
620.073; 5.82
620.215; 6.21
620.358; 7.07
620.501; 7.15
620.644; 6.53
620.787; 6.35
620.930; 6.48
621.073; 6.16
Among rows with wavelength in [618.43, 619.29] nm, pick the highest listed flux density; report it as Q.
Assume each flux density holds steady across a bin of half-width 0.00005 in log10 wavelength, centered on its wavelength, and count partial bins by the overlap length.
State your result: 5.97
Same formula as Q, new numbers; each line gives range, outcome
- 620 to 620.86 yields 7.15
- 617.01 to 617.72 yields 6.65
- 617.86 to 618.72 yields 6.76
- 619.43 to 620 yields 6.4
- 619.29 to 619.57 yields 6.69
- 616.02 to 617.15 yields 7.16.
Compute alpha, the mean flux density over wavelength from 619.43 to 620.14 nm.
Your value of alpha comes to 5.74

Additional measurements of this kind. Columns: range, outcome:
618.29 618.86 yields 5.79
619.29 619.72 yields 6.28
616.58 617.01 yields 6.06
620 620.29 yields 6.03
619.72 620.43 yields 5.97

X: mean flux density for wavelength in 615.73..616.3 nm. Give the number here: 6.49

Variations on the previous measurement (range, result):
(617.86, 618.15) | 6.67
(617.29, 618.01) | 6.27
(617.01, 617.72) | 6.23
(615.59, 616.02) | 6.14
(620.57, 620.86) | 6.44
